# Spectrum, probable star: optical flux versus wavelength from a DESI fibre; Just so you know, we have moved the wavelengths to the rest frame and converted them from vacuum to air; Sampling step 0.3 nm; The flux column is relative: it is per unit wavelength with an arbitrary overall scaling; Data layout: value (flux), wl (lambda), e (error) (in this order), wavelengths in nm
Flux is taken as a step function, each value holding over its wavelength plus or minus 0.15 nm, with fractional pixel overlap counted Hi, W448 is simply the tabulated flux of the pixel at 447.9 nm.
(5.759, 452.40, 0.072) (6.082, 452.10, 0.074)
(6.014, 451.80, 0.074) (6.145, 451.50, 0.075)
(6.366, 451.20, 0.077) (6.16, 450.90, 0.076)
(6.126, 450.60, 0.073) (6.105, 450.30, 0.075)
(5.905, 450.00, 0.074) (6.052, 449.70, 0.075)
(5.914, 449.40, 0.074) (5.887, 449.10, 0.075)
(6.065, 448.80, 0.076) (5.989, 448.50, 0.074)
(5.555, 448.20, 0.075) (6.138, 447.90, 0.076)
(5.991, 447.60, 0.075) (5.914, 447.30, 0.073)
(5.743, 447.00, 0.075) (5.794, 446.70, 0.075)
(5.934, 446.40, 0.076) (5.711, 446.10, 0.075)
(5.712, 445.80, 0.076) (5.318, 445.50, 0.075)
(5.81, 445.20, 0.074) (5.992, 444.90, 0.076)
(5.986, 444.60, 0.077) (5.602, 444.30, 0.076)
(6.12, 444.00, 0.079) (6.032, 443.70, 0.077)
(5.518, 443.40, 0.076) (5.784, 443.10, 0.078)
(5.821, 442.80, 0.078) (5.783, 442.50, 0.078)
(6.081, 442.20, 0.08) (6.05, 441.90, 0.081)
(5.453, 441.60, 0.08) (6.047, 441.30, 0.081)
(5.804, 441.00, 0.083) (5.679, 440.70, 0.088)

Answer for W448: 6.138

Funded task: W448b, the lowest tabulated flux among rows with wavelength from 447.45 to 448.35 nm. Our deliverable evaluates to 5.555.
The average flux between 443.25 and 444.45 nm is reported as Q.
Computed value 5.82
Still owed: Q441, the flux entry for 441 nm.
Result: 5.804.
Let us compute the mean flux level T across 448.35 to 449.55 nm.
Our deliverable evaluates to 5.96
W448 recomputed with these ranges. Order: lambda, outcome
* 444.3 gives 5.602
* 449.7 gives 6.052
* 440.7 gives 5.679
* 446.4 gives 5.934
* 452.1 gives 6.082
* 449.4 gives 5.914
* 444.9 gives 5.992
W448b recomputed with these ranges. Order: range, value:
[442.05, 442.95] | 5.783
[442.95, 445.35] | 5.518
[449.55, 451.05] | 5.905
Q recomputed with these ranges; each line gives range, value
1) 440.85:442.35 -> 5.89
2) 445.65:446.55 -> 5.79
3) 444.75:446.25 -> 5.71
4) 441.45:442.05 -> 5.75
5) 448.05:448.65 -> 5.77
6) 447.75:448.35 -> 5.85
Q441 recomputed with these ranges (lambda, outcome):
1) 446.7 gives 5.794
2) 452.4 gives 5.759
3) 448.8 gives 6.065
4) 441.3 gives 6.047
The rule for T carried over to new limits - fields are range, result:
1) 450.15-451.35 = 6.19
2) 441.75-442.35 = 6.07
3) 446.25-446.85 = 5.86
